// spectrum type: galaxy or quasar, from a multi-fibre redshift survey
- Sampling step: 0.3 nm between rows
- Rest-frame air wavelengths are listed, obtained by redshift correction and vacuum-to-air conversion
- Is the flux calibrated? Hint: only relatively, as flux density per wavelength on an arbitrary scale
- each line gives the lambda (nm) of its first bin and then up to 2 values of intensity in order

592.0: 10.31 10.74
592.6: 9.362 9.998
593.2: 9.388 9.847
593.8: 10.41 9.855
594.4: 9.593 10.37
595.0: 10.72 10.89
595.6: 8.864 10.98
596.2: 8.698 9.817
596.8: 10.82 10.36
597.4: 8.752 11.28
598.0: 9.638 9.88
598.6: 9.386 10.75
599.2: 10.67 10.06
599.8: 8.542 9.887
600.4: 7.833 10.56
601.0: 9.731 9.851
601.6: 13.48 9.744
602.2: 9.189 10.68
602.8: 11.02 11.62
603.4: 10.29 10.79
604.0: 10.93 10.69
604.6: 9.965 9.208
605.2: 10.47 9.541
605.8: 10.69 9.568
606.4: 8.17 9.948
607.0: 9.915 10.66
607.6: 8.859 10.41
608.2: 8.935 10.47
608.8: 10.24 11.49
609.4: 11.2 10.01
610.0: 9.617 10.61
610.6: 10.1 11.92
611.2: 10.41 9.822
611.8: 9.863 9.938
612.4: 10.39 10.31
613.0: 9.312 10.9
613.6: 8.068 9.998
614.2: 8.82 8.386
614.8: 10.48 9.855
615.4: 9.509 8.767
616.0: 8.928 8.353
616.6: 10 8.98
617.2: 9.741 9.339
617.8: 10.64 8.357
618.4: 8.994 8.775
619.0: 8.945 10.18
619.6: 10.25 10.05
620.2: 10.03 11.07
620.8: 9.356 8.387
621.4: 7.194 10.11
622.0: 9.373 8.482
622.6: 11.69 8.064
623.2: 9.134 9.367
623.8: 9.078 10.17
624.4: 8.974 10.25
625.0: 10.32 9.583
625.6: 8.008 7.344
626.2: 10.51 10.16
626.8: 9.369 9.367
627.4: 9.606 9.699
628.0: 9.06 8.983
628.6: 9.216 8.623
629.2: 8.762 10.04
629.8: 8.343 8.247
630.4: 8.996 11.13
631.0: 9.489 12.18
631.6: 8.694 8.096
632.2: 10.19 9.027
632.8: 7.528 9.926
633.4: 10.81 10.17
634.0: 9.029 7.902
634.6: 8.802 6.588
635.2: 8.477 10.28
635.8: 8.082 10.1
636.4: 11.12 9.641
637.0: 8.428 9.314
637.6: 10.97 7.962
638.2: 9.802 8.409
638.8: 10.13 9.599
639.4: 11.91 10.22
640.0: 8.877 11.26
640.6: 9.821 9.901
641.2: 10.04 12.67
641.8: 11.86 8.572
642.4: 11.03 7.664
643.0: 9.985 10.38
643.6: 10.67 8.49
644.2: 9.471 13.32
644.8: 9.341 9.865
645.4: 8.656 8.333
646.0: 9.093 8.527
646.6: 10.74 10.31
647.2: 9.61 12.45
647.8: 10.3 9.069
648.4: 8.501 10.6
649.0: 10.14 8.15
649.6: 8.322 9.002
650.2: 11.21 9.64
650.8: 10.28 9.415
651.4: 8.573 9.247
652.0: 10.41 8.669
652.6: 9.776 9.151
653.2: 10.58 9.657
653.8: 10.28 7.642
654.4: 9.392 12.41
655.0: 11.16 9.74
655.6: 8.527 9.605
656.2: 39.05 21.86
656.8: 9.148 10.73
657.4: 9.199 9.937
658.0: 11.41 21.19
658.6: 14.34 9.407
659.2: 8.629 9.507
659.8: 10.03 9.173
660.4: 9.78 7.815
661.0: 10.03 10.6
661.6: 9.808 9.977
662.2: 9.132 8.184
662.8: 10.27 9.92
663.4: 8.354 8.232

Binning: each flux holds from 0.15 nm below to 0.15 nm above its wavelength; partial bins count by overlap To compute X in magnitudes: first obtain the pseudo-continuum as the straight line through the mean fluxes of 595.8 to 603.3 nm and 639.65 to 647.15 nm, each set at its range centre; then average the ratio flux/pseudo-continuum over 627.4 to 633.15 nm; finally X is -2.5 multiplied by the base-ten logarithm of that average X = 0.08 mag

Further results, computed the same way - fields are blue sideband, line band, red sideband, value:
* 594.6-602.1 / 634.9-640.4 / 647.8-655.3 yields 0.018 mag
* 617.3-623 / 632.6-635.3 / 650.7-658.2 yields 0.167 mag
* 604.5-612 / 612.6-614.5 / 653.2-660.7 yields 0.092 mag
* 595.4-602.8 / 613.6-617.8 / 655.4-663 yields 0.131 mag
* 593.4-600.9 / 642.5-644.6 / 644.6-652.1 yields -0.033 mag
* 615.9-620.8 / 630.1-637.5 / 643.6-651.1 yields 0.037 mag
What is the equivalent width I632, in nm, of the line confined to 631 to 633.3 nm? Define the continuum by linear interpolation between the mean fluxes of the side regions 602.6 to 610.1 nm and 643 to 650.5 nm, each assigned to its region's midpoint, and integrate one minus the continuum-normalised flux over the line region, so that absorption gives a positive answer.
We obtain 0.118 nm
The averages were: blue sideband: 10.2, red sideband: 9.77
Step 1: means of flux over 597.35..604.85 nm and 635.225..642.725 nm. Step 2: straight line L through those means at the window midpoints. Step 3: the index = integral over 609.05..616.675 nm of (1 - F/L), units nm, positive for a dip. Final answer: 0.195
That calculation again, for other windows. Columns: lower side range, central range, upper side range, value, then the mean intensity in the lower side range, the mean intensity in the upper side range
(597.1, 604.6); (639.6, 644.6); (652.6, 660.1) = 0.60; 10.2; 12.1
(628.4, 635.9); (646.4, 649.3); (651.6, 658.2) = 0.24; 9.15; 11.8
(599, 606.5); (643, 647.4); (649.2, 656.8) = 0.50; 10.1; 11.2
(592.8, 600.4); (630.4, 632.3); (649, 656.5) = 0.13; 9.94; 11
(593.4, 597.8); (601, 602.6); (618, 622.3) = -0.10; 10.1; 9.34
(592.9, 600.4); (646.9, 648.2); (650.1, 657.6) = 0.10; 9.93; 11.4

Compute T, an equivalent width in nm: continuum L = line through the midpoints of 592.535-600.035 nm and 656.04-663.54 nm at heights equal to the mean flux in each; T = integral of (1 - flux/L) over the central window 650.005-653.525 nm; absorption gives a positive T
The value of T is 0.59 nm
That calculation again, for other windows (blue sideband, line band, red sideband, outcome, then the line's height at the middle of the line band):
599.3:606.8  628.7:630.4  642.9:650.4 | 0.18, 9.91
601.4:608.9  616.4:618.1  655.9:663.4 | 0.16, 10.6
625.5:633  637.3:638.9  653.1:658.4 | 0.15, 10.4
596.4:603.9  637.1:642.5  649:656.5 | 0.36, 10.8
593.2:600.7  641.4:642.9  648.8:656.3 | 0.03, 10.5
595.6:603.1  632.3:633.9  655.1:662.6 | 0.23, 11.1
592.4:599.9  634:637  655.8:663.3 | 0.60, 11.2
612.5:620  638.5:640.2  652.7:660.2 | 0.14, 11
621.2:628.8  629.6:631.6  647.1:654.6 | -0.06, 9.38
